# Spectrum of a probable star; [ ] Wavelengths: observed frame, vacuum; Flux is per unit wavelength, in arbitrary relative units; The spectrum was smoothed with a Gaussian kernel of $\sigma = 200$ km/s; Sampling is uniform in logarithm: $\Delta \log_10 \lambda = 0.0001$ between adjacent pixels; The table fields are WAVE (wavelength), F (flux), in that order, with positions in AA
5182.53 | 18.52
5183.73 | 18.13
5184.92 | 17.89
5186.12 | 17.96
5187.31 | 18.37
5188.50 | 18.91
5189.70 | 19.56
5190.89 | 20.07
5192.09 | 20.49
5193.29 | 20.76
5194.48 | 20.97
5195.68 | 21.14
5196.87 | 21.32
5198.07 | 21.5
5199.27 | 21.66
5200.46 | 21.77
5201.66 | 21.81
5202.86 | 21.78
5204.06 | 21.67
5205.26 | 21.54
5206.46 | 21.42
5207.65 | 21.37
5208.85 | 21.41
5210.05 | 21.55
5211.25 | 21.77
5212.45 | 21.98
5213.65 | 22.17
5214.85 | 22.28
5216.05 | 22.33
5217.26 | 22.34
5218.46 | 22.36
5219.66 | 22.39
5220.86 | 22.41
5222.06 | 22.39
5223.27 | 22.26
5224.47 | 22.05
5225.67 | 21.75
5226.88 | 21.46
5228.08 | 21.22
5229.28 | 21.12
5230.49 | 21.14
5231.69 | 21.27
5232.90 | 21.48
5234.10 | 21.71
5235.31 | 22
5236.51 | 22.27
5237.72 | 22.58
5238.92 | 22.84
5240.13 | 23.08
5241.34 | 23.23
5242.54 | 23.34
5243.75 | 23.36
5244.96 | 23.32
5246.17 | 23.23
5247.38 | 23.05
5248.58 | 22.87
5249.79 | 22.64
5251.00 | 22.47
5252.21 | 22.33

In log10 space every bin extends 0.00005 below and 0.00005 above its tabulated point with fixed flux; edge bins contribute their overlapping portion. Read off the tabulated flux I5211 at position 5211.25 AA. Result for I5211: 21.77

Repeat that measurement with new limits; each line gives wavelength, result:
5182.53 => 18.52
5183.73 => 18.13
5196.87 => 21.32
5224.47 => 22.05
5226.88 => 21.46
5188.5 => 18.91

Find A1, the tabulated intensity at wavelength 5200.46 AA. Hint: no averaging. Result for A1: 21.77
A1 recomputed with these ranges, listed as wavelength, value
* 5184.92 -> 17.89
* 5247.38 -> 23.05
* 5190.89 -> 20.07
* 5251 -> 22.47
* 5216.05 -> 22.33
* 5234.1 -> 21.71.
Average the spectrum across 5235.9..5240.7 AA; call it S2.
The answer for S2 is 22.7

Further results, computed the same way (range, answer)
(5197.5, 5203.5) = 21.7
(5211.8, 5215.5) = 22.2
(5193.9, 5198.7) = 21.2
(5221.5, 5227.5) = 22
